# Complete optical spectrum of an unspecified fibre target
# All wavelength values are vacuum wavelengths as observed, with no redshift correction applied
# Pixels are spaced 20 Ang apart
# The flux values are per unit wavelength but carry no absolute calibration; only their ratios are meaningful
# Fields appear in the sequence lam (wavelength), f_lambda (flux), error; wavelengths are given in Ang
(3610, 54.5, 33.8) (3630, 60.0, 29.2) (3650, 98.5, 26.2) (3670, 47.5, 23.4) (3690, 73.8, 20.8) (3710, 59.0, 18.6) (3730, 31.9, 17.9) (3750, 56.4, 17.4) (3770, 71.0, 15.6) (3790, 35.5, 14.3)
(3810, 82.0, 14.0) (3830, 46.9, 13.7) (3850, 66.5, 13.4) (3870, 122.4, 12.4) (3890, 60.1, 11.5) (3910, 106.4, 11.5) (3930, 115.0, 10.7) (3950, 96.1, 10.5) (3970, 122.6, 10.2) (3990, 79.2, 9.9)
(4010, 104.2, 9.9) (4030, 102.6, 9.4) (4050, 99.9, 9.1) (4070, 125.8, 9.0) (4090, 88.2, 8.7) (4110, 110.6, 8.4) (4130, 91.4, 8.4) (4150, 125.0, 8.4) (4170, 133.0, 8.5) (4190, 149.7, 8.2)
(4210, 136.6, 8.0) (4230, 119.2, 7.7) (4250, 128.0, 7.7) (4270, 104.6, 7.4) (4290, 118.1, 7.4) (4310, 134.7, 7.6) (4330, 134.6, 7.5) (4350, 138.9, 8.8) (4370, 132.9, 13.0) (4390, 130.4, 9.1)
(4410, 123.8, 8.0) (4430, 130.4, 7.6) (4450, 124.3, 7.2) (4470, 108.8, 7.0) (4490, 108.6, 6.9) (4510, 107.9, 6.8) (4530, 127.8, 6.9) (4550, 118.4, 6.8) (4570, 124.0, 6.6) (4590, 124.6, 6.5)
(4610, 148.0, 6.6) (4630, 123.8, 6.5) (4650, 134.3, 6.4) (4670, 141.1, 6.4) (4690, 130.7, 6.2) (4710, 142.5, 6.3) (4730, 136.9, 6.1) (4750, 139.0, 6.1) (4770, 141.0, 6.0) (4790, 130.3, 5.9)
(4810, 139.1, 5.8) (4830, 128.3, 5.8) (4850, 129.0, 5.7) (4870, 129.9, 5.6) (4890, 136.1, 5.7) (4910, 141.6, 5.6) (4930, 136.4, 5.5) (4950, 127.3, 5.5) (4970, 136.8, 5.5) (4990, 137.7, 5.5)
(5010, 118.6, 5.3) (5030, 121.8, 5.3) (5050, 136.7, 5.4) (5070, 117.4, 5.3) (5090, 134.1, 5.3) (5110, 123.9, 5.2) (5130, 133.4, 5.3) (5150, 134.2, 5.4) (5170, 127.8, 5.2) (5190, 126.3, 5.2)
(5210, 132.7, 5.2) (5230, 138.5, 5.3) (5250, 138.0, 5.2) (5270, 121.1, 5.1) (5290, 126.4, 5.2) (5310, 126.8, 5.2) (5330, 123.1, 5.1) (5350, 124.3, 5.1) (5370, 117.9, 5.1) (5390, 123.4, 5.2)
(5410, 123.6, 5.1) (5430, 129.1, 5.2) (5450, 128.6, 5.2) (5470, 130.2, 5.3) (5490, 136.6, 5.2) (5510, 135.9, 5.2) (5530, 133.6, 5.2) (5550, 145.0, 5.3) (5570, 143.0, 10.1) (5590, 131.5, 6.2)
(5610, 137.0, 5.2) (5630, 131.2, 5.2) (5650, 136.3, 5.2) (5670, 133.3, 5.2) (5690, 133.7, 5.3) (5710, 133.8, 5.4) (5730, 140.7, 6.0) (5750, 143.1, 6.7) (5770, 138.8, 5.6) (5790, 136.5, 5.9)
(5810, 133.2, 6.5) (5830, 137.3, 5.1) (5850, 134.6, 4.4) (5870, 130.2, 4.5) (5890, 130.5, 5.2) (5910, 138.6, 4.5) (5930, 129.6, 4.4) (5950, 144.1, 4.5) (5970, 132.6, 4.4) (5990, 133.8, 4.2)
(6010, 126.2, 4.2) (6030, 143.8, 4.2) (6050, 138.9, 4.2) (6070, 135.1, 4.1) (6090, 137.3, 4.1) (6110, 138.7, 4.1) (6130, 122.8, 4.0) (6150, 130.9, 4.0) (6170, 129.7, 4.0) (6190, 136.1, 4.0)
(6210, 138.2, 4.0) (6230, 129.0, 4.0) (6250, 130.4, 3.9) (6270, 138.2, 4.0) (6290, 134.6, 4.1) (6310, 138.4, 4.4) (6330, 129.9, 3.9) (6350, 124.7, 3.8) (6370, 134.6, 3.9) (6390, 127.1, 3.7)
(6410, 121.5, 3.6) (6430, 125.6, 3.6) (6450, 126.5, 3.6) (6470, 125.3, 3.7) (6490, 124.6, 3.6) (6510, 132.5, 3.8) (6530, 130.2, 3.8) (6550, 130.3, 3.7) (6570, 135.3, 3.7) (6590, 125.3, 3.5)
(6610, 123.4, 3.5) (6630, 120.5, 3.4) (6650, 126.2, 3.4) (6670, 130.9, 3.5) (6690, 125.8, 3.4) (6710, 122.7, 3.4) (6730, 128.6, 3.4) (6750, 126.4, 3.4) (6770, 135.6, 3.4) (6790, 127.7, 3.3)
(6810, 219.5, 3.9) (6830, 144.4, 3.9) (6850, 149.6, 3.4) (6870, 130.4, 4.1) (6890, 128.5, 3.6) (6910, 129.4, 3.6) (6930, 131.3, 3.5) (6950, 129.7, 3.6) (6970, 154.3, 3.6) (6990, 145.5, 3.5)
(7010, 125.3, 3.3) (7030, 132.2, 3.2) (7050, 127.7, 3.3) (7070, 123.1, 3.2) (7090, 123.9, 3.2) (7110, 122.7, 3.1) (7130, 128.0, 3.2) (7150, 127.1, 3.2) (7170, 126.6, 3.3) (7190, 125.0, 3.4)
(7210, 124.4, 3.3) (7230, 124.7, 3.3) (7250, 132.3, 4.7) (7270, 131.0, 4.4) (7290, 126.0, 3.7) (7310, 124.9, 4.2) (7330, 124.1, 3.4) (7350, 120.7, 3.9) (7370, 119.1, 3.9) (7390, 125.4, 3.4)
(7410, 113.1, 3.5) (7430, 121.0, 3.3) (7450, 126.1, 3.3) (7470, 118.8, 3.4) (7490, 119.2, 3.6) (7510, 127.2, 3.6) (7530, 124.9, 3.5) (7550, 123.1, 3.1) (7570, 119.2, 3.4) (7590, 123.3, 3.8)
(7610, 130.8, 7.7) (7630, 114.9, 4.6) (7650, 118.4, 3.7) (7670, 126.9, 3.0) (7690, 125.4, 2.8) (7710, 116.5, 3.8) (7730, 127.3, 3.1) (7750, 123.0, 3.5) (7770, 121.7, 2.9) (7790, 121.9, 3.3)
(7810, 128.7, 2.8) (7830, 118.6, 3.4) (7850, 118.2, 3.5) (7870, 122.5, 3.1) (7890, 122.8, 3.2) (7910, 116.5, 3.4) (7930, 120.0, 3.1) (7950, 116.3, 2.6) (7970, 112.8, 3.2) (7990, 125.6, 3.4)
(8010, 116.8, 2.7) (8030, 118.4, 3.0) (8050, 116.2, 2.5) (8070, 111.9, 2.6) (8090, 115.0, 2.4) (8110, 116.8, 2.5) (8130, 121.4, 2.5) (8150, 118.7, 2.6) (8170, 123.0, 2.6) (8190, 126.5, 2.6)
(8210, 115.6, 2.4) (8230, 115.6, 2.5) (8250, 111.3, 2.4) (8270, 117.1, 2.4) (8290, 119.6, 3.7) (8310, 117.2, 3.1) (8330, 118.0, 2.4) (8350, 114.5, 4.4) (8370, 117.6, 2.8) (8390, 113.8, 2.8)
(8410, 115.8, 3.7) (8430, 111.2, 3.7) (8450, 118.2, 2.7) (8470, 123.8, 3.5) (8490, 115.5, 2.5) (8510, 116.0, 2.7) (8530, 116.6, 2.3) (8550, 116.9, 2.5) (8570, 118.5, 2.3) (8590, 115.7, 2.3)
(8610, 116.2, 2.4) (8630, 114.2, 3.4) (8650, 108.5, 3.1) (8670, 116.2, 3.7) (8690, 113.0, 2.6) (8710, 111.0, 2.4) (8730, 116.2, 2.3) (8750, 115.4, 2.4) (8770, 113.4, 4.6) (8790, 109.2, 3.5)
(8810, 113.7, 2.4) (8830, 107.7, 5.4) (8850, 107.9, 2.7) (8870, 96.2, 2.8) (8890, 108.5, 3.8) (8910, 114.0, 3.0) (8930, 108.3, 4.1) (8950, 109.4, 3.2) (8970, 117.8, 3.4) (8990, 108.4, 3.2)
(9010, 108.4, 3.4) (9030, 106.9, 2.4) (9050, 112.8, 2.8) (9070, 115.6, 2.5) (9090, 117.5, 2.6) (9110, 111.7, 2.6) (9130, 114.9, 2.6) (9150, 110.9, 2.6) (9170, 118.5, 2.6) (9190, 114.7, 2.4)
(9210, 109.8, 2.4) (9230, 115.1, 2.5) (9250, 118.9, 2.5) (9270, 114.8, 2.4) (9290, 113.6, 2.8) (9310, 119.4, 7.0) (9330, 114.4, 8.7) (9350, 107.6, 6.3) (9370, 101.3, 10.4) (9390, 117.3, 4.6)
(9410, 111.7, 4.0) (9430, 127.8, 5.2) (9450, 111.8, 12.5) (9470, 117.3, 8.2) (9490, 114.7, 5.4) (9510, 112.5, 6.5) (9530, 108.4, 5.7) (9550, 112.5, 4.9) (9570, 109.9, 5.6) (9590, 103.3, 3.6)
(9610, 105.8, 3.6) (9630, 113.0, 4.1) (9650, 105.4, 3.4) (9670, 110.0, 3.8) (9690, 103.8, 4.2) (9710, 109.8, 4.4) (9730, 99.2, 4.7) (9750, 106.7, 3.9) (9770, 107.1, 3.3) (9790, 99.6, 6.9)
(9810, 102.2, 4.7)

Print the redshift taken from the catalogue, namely 0.04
